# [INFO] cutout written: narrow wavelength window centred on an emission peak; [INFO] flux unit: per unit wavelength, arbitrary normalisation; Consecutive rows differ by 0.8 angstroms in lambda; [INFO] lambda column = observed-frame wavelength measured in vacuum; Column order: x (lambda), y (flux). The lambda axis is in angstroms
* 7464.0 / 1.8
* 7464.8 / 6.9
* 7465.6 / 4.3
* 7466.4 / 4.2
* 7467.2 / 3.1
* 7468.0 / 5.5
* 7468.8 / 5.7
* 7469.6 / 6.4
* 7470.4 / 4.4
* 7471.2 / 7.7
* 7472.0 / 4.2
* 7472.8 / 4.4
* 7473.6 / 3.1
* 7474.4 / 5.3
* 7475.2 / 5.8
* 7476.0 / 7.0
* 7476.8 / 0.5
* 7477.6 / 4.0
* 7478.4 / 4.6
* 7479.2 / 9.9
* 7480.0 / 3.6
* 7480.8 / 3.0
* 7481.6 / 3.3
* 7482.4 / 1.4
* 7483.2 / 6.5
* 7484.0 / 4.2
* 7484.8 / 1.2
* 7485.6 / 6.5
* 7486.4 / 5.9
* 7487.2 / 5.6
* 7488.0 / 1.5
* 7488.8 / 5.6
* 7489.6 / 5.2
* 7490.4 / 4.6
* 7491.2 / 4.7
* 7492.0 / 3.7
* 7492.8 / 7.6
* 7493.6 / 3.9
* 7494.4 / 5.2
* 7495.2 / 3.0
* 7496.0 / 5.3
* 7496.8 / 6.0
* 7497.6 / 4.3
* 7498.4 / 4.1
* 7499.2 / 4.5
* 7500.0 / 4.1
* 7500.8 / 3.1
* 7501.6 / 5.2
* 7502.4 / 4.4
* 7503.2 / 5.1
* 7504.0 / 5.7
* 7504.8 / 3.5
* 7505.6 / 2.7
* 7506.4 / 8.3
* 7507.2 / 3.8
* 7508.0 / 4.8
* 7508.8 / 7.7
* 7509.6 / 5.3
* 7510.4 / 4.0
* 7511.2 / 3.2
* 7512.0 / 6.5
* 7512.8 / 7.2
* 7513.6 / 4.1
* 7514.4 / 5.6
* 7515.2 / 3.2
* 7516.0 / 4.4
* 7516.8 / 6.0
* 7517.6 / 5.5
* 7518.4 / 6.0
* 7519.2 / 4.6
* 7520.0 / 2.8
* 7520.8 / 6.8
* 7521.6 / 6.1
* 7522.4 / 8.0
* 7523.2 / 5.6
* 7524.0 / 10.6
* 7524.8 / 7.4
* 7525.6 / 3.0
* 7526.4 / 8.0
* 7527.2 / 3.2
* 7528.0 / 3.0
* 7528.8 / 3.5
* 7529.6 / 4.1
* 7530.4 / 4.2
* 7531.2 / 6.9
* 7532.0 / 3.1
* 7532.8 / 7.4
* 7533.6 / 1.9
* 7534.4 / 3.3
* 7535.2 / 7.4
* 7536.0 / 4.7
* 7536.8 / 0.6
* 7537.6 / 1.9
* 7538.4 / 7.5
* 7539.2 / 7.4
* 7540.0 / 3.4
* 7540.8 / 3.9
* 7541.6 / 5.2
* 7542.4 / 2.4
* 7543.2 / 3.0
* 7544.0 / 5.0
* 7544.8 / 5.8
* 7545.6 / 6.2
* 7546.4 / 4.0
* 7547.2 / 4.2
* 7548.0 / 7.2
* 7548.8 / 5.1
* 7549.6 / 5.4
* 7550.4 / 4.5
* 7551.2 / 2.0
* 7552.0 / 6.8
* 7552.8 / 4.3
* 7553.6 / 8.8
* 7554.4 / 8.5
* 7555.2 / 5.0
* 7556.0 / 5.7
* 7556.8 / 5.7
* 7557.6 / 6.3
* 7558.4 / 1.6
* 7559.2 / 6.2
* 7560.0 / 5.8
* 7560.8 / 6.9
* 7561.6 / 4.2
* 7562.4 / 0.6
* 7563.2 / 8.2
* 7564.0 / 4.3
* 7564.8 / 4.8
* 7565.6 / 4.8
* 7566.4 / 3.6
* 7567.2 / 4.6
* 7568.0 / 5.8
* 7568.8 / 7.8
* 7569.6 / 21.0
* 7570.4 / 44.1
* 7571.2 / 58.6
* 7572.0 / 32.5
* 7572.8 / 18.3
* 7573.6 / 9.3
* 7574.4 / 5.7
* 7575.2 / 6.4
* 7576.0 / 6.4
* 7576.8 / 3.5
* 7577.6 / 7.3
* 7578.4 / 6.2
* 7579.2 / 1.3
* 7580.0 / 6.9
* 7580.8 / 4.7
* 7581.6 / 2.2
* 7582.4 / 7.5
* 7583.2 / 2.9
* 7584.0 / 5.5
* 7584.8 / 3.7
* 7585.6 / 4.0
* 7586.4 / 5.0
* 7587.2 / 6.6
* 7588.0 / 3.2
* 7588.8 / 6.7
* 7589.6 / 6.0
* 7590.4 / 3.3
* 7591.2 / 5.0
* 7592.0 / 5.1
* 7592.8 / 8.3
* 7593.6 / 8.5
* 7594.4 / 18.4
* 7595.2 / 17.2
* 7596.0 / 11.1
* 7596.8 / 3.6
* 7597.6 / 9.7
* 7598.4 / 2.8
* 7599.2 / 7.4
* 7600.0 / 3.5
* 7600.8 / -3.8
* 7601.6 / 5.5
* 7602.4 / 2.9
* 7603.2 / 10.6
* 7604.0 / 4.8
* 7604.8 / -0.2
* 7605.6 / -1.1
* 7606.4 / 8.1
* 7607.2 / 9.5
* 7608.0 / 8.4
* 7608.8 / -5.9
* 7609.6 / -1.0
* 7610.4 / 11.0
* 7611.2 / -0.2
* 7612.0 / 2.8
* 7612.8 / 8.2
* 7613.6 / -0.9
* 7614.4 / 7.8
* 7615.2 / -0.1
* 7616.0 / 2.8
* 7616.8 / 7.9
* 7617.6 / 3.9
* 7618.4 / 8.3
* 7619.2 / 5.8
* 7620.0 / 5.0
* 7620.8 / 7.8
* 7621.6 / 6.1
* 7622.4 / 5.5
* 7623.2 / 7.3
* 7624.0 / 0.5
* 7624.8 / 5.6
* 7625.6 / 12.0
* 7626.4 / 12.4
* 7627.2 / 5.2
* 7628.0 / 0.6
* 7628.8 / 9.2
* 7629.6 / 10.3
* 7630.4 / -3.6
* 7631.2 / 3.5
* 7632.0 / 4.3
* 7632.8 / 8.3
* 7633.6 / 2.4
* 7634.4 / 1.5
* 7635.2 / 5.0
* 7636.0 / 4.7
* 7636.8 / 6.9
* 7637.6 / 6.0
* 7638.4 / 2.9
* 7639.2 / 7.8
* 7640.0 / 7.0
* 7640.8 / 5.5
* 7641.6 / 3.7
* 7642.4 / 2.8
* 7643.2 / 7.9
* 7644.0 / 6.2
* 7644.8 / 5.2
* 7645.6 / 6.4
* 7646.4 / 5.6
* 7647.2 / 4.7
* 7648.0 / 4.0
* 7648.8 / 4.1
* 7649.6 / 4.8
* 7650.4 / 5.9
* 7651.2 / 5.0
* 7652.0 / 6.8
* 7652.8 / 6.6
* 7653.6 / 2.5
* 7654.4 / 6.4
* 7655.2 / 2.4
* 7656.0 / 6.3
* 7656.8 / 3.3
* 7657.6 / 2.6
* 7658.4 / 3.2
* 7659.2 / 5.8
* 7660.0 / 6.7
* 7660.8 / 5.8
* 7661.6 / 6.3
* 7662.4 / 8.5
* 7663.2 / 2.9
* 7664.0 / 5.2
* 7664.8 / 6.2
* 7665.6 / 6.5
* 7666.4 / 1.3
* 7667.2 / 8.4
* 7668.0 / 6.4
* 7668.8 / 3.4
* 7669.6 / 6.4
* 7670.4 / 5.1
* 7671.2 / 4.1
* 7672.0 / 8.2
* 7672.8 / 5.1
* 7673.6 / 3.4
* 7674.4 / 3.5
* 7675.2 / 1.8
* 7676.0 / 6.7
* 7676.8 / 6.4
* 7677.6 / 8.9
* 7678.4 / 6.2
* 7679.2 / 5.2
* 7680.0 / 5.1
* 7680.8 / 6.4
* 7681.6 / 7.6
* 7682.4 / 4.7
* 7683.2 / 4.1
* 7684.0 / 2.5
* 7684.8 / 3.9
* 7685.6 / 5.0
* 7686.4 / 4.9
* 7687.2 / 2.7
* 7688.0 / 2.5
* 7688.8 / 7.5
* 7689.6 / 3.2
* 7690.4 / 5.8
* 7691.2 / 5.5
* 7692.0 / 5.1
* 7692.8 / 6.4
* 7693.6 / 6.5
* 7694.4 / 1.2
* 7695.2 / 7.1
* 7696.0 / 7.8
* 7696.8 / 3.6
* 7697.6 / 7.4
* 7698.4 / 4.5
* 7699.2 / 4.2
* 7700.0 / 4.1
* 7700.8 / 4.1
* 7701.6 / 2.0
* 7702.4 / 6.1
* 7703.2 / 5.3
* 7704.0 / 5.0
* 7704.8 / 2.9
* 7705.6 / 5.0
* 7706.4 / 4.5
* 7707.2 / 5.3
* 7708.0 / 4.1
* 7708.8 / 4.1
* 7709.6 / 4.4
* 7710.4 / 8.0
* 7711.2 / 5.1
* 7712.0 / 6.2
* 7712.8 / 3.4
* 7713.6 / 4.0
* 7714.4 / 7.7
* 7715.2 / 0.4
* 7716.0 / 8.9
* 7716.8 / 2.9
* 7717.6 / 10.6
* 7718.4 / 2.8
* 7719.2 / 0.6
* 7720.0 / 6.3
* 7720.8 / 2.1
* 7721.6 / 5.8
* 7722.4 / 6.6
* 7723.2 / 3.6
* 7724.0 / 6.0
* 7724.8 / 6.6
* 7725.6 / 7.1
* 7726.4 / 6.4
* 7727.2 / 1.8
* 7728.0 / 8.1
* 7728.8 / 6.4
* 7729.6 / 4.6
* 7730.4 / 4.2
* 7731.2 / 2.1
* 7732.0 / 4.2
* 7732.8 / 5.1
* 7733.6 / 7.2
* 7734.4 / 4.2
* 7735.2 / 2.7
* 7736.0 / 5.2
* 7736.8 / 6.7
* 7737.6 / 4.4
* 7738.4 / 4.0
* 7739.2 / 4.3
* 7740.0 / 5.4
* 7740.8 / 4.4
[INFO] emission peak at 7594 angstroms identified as [N II] 6583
